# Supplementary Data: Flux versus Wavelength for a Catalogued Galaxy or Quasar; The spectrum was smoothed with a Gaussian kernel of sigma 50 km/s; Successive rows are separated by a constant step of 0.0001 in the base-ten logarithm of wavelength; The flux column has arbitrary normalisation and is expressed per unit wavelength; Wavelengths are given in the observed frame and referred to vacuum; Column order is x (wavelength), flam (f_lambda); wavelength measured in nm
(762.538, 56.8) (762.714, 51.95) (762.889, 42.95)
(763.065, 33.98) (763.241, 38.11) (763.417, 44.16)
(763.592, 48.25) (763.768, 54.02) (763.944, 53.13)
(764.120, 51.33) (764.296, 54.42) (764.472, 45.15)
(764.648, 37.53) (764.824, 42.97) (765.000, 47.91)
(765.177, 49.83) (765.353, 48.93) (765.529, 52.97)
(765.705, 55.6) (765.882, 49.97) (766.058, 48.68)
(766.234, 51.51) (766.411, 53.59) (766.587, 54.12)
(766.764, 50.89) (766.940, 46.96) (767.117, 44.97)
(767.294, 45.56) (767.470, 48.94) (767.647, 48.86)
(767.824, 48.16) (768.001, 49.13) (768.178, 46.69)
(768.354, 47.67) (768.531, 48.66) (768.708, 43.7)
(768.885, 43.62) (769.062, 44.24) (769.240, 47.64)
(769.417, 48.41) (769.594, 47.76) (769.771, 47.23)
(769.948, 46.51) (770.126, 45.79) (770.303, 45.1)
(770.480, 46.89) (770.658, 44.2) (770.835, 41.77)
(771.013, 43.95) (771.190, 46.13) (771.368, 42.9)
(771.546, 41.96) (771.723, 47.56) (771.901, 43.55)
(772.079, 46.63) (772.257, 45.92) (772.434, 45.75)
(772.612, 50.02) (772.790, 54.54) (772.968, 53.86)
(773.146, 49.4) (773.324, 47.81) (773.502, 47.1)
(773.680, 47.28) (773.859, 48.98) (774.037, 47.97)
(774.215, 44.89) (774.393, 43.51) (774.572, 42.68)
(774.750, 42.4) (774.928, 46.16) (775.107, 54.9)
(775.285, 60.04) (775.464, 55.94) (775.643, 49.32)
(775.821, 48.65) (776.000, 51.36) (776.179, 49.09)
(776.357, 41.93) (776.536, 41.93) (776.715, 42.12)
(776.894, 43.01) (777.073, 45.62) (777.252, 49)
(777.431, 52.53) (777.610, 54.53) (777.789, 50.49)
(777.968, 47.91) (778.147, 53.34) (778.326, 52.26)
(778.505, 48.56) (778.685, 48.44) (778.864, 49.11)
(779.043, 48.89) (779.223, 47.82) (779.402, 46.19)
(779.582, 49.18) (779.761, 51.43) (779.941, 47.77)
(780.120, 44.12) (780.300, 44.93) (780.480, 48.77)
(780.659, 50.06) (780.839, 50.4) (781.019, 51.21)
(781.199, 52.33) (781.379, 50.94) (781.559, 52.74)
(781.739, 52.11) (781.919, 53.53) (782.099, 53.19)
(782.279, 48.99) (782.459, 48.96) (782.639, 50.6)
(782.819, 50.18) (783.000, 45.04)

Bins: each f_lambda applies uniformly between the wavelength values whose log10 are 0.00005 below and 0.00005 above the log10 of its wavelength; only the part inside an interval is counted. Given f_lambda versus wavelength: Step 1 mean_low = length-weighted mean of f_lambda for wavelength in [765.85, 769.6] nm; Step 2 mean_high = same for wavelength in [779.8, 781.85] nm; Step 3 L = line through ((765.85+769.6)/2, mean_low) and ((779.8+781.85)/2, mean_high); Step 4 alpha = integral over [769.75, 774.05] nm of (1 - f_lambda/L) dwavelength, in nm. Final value 0.17 nm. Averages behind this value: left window 48.2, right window 49.7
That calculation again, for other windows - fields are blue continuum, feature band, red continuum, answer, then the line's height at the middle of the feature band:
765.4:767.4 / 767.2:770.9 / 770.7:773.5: 0.17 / 48.7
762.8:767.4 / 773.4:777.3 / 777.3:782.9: 0.15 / 49.4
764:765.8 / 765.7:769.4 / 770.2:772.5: -0.10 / 47.1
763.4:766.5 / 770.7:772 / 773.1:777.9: 0.12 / 48.7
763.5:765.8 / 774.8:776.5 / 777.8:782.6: -0.02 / 49.7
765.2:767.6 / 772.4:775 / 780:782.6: 0.14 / 50.2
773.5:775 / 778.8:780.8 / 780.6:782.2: 0.09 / 50.4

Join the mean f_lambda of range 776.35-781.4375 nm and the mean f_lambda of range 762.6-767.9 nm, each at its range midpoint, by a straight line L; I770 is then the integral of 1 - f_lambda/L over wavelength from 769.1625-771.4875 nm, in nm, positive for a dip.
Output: 0.13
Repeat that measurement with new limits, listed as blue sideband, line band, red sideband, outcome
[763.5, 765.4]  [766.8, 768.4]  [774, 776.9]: 0.02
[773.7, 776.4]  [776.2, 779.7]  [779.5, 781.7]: 0.07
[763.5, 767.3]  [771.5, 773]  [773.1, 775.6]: 0.03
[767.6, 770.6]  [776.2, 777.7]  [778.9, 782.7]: 0.07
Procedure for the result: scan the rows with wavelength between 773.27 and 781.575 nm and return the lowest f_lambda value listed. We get 41.93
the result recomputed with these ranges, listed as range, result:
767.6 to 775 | 41.77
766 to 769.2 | 43.62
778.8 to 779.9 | 46.19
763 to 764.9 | 33.98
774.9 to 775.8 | 46.16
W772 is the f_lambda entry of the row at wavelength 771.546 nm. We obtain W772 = 41.96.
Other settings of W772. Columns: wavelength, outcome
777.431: 52.53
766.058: 48.68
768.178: 46.69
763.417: 44.16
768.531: 48.66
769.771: 47.23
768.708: 43.7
